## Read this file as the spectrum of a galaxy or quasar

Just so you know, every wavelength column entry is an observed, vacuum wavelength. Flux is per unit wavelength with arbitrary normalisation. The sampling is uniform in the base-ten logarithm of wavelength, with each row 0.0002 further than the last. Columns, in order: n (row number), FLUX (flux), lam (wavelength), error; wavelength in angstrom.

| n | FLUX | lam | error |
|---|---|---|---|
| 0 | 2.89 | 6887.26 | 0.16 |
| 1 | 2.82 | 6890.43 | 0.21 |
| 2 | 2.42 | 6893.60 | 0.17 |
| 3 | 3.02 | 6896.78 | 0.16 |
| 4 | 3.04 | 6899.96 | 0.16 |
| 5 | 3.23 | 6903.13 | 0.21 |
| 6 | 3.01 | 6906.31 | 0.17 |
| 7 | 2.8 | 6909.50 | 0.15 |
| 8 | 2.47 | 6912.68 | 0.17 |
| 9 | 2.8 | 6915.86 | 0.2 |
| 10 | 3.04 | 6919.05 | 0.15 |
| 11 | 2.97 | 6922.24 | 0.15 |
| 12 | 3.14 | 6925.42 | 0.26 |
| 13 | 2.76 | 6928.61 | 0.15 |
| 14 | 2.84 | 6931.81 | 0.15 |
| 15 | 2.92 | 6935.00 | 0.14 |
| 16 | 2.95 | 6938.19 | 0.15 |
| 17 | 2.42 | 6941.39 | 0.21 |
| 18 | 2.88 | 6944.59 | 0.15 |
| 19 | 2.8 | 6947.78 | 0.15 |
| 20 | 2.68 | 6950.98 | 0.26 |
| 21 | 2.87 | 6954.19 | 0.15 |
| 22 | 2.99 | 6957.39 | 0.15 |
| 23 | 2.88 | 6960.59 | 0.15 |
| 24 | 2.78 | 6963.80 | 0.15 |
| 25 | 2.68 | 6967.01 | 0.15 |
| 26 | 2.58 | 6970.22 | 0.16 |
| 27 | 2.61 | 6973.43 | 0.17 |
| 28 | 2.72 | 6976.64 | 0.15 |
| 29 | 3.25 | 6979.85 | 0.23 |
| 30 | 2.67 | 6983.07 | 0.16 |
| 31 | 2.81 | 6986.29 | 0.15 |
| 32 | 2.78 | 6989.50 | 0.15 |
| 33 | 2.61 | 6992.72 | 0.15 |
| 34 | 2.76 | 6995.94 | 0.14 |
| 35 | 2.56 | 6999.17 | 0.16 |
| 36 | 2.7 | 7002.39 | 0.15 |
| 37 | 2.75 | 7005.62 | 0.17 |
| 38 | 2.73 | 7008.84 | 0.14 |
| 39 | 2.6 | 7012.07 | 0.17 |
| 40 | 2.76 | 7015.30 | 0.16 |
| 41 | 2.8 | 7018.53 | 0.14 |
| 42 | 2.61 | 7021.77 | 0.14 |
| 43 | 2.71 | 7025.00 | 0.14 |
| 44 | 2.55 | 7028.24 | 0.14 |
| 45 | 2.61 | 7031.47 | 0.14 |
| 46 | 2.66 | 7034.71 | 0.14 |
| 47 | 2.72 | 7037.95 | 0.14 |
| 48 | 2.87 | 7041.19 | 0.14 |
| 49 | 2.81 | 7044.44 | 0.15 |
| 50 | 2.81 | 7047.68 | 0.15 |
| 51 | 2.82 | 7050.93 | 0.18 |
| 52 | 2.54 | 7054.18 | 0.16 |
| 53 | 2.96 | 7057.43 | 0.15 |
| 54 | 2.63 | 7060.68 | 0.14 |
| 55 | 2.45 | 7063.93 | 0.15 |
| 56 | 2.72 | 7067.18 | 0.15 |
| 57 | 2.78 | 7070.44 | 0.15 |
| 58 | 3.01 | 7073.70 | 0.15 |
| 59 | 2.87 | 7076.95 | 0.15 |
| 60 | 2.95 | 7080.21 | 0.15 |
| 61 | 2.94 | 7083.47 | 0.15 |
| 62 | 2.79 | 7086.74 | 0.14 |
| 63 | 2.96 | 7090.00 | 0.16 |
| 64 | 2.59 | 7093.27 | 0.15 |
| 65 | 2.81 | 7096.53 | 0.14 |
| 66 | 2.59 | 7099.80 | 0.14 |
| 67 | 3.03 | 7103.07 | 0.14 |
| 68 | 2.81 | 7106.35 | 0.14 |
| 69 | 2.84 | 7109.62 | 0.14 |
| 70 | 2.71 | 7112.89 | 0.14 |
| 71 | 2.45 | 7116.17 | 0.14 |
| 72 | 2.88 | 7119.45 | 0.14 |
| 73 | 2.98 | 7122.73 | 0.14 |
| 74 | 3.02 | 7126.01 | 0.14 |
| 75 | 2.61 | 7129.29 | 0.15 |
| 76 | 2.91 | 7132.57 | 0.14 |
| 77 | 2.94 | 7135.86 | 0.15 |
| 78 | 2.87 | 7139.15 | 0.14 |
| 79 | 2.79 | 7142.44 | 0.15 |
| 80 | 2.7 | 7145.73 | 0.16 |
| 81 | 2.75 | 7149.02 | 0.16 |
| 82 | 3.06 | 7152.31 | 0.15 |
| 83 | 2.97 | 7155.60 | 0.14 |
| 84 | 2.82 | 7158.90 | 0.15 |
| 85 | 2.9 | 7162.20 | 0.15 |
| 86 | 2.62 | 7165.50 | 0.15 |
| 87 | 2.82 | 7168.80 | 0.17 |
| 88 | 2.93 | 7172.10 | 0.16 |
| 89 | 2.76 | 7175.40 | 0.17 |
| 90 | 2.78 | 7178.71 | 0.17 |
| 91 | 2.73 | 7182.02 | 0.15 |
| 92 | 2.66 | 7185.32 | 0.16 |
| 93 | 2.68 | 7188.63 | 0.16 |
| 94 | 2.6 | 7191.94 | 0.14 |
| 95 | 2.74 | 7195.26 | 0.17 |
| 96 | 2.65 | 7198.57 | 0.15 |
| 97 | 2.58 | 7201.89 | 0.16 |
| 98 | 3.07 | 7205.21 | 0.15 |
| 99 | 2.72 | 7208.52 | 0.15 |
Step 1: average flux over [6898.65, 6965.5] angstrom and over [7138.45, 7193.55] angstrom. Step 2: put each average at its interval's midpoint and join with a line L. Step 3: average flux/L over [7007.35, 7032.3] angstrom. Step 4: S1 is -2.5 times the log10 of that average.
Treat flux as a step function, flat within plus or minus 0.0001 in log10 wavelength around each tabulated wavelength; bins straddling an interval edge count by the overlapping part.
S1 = 0.07 mag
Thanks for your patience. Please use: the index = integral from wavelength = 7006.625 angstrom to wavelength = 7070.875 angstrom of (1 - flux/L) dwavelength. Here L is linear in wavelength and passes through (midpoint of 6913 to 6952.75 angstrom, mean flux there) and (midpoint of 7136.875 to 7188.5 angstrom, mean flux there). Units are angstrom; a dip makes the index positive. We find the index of 2.7 angstrom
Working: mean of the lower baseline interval 2.84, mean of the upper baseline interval 2.81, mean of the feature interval 2.71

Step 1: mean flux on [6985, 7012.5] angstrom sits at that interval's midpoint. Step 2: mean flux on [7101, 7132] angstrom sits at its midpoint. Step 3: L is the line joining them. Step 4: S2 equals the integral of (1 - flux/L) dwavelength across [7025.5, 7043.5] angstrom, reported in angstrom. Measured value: 0.32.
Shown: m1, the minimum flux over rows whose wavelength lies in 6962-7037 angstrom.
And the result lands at 2.55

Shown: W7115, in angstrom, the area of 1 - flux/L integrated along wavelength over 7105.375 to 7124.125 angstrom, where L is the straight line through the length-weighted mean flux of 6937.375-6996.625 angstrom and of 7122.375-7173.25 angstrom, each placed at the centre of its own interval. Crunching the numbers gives 0.4 angstrom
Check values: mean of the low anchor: 2.77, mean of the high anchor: 2.85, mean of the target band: 2.77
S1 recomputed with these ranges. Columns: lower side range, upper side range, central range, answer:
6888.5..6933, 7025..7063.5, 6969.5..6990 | 0.005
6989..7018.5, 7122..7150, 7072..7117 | -0.009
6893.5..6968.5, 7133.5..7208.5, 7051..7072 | 0.052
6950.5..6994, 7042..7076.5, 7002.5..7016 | 0.027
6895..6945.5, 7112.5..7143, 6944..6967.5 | 0.021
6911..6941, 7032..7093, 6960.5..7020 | 0.035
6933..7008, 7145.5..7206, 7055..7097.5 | -0.011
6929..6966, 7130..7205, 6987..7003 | 0.047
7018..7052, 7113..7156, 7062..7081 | -0.010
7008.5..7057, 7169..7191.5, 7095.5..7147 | -0.028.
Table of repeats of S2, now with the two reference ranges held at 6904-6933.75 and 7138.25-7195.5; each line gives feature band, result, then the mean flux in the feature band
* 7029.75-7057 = 0.9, 2.74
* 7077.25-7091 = -0.4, 2.9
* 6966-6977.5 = 0.9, 2.64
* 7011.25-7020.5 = 0.4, 2.72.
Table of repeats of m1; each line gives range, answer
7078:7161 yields 2.45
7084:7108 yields 2.59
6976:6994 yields 2.61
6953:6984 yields 2.58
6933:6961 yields 2.42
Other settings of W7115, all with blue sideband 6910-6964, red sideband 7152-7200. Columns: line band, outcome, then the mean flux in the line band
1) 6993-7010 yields 0.77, 2.69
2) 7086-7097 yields 0.04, 2.79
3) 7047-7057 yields 0.22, 2.74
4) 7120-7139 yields -0.71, 2.89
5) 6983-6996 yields 0.43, 2.73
